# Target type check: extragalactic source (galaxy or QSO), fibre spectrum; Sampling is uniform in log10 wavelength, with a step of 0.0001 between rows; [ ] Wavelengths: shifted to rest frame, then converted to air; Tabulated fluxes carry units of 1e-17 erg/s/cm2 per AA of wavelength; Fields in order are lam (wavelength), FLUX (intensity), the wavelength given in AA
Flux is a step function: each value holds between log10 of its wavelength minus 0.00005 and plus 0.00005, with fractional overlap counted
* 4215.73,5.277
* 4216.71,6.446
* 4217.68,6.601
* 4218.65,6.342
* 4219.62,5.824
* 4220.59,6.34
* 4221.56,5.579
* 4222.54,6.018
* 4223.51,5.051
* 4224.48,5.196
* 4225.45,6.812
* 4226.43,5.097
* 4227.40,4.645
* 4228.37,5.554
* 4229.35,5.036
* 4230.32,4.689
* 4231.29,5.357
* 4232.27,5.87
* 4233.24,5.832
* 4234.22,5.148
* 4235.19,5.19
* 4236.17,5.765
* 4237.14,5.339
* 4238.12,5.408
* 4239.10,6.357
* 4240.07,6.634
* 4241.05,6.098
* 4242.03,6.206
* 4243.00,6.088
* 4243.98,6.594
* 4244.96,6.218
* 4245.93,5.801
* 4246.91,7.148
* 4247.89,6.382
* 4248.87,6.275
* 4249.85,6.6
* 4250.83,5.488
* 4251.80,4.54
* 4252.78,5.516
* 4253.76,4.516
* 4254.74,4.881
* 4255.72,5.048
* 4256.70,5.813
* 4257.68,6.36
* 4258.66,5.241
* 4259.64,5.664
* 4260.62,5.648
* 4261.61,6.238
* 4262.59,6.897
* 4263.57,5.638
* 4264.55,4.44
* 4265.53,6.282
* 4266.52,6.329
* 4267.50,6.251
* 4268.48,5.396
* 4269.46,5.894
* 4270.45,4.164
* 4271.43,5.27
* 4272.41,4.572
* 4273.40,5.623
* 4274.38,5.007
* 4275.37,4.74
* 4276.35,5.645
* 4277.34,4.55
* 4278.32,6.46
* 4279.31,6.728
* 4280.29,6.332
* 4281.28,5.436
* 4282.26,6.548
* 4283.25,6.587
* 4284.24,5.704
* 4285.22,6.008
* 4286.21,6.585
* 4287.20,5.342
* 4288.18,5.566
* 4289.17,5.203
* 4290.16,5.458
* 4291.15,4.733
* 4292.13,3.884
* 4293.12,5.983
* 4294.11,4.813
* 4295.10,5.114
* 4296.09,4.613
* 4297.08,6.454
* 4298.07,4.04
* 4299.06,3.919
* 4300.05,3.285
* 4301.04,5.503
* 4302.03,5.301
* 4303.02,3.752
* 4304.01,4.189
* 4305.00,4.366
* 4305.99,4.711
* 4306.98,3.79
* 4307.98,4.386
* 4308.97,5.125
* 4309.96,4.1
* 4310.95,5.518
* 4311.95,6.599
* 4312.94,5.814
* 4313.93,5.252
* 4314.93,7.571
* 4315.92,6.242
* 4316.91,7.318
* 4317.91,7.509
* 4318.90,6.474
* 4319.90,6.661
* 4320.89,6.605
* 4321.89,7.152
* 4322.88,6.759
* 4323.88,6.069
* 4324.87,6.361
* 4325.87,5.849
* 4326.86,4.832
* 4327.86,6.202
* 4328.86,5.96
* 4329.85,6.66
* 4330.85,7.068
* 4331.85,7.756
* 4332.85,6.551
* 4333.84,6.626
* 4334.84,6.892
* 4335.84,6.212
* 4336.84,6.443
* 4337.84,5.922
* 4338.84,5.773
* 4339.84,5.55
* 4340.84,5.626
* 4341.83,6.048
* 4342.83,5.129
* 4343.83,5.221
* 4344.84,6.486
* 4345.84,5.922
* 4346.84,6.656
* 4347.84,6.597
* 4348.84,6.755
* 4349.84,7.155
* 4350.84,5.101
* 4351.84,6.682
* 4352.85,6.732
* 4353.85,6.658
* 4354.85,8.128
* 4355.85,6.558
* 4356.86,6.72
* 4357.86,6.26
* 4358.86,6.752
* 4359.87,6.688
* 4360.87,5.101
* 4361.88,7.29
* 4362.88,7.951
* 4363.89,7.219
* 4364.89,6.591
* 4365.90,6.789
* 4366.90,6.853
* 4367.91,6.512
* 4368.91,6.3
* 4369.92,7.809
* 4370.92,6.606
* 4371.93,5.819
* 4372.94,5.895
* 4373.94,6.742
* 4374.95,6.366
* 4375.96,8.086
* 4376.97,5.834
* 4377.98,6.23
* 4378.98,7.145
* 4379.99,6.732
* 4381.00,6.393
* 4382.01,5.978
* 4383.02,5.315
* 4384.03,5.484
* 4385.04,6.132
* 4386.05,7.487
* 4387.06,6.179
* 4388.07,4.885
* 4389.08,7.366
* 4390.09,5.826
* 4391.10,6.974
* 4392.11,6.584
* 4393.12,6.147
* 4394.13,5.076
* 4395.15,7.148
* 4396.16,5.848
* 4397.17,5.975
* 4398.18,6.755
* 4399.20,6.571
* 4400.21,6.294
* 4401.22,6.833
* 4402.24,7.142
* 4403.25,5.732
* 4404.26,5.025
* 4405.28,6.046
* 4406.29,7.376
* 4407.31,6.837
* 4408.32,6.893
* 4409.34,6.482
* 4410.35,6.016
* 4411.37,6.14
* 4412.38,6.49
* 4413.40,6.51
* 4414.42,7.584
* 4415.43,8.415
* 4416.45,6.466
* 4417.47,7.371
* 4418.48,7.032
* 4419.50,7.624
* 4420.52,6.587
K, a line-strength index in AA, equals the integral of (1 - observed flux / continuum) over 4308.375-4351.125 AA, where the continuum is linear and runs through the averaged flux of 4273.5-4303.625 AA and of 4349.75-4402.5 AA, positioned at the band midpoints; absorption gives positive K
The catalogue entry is -2.7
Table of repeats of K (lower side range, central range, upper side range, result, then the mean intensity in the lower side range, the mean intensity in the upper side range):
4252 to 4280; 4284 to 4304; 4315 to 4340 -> 3.1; 5.52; 6.49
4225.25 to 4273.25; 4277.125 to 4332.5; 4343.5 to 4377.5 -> 4.3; 5.67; 6.62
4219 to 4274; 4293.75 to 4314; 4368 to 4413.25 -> 4.0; 5.68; 6.39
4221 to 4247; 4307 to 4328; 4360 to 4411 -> 0.2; 5.71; 6.45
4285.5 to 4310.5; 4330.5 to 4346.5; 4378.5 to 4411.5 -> -2.2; 4.82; 6.33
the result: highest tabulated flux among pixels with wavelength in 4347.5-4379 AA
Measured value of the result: 8.128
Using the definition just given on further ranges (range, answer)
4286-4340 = 7.756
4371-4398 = 8.086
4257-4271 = 6.897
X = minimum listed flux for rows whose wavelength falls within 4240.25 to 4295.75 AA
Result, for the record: 3.884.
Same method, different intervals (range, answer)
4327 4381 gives 5.101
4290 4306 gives 3.285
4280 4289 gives 5.342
